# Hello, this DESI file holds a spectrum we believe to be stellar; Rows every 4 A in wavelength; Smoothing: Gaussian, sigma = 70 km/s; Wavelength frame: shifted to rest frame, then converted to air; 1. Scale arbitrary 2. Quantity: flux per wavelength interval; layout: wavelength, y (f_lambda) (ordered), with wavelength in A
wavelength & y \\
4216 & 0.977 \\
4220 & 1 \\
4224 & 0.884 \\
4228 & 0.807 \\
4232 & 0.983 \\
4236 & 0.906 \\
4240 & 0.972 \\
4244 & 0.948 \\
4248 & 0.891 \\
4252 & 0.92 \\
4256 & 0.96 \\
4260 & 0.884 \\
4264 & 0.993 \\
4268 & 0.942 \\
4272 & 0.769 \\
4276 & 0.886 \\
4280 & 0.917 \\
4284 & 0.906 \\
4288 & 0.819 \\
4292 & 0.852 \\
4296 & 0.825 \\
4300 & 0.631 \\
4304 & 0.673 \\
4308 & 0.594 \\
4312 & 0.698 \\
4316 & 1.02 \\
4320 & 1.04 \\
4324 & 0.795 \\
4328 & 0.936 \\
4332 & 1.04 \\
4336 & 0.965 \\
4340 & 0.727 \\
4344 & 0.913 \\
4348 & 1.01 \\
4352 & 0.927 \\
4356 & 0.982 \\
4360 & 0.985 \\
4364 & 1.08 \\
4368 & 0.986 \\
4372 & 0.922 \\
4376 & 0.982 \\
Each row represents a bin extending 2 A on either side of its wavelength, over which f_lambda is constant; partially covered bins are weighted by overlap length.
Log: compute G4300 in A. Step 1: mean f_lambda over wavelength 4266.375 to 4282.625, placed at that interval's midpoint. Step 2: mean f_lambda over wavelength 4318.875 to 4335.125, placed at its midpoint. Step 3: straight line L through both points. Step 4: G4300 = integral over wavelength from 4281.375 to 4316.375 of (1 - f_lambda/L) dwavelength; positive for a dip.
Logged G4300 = 5.3 A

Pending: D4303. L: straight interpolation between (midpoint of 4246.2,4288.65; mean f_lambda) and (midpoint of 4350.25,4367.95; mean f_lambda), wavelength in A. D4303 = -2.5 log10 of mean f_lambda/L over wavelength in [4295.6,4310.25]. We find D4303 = 0.37 mag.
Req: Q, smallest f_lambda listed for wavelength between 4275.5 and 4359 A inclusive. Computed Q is 0.594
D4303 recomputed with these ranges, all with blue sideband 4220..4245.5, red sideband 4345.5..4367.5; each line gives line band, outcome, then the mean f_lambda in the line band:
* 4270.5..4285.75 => 0.09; 0.872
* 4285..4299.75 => 0.18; 0.813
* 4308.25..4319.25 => 0.16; 0.837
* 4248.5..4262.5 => 0.02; 0.921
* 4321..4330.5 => 0.10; 0.893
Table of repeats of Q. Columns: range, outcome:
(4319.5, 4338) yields 0.795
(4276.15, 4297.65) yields 0.819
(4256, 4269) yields 0.884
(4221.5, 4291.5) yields 0.769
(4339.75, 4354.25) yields 0.727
